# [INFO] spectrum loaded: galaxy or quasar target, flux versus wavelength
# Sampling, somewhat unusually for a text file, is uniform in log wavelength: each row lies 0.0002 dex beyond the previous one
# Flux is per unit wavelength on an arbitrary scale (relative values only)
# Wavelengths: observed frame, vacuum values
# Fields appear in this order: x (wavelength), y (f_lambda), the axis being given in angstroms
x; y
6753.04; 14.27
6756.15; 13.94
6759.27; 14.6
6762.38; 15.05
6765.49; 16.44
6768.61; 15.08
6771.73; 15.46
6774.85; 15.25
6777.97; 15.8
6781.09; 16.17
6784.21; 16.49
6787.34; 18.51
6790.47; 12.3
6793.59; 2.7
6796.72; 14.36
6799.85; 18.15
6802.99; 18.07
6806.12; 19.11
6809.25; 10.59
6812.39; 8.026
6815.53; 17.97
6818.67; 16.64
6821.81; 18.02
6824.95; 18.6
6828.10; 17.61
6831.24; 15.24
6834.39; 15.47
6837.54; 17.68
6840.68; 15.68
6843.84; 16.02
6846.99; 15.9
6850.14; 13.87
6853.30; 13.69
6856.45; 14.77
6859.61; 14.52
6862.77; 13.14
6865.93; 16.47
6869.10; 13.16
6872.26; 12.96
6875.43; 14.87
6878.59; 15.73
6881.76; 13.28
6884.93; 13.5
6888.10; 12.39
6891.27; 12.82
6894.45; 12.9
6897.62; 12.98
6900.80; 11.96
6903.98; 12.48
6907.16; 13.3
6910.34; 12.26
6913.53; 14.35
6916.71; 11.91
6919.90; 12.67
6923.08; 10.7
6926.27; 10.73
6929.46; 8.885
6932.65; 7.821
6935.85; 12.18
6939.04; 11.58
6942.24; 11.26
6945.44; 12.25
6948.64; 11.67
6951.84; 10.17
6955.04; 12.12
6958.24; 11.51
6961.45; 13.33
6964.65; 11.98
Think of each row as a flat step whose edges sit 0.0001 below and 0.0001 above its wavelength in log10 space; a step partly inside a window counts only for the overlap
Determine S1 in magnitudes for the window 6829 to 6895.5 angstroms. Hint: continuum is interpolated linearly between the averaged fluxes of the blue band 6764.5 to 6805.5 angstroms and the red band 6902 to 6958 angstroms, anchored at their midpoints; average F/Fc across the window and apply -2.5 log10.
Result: -0.10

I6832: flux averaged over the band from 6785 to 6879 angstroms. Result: 15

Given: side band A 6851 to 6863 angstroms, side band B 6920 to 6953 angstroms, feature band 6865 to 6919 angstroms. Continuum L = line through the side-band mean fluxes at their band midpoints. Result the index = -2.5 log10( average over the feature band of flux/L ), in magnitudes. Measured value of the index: -0.055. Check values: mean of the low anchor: 14.1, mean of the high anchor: 10.8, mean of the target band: 13.3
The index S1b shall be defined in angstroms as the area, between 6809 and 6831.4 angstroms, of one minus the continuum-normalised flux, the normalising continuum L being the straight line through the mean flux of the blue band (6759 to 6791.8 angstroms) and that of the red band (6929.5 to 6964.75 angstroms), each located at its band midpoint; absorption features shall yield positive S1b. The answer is -1.8 angstroms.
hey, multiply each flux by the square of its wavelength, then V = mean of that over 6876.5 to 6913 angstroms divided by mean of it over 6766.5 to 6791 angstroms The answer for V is 0.9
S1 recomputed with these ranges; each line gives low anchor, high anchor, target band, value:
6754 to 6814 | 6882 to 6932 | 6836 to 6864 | -0.14 mag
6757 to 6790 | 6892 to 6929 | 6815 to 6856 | -0.15 mag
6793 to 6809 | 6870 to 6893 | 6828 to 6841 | -0.14 mag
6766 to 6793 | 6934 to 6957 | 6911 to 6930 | 0.04 mag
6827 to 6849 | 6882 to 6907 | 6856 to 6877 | 0.02 mag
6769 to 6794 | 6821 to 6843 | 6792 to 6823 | 0.11 mag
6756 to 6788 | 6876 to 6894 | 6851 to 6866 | -0.02 mag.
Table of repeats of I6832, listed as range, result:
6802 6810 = 16.3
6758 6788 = 15.8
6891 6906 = 12.6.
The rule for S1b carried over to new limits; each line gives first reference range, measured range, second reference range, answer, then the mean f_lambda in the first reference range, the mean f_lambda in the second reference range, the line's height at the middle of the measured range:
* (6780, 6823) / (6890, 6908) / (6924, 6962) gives -0.8 angstroms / 14.7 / 11.1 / 12.2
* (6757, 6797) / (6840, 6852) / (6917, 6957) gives -2.1 angstroms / 14.5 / 11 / 13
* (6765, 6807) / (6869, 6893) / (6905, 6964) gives -1.3 angstroms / 15.2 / 11.6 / 12.9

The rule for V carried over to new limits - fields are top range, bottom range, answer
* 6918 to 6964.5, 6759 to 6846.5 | 0.76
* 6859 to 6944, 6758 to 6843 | 0.84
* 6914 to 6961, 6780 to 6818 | 0.81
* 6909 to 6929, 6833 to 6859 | 0.79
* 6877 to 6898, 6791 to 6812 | 1.02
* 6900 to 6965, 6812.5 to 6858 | 0.75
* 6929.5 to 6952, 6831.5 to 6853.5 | 0.72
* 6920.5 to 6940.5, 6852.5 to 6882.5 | 0.74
